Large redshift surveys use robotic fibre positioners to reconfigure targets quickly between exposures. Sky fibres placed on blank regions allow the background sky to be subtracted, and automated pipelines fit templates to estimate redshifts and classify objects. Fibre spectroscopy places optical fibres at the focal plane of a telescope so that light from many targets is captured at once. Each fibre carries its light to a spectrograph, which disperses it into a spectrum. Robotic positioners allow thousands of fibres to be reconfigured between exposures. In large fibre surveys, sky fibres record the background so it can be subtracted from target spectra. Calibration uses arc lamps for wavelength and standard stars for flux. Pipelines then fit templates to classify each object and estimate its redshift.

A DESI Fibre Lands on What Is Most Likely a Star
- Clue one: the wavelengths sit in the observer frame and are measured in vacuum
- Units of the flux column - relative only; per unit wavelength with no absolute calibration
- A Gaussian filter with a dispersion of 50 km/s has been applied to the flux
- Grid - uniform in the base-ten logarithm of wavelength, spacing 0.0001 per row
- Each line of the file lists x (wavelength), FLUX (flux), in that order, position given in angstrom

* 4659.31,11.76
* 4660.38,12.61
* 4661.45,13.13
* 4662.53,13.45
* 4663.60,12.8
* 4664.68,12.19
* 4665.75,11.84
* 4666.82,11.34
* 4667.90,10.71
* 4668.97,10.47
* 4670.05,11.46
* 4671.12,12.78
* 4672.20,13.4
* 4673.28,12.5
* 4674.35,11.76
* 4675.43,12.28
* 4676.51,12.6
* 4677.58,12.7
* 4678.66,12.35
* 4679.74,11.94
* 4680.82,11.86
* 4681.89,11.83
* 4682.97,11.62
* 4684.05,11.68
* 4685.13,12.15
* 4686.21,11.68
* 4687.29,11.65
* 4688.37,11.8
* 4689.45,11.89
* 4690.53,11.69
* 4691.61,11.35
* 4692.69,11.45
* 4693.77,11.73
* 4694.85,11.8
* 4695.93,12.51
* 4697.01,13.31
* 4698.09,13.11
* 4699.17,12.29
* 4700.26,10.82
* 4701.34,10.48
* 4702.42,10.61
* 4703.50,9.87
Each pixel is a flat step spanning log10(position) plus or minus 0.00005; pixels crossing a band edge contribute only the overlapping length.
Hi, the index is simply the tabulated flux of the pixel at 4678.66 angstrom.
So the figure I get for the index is 12.35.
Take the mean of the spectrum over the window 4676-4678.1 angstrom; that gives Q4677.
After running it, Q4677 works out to 12.7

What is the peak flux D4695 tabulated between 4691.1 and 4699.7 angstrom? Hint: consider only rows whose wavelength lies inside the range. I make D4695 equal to 13.31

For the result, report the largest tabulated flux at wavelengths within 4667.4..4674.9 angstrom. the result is 13.4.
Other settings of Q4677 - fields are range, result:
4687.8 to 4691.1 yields 11.8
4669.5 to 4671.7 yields 12.1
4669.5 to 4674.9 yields 12.4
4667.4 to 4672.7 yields 11.8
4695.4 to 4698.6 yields 13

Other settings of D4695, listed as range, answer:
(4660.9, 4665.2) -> 13.45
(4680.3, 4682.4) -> 11.86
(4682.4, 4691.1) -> 12.15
